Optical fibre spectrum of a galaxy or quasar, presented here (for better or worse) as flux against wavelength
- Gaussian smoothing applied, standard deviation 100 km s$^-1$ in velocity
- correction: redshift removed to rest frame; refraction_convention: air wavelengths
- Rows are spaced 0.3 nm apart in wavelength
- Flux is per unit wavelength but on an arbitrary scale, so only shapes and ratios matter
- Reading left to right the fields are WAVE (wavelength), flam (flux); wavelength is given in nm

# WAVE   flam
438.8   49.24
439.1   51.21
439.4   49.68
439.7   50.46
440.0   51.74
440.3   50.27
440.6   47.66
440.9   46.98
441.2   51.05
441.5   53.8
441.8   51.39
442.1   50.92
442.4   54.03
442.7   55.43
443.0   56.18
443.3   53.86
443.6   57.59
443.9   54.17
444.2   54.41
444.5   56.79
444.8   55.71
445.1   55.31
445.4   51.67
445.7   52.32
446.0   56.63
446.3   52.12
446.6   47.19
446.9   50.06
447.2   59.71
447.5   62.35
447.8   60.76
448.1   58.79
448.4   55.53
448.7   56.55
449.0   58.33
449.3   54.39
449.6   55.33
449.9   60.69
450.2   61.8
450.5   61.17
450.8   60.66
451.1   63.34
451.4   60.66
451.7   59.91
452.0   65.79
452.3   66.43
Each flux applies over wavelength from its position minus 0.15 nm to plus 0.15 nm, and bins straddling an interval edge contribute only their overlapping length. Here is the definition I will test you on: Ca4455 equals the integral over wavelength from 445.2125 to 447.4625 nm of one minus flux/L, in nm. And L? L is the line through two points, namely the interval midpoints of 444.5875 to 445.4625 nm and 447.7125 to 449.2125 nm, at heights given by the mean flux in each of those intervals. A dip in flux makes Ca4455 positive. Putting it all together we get 0.10 nm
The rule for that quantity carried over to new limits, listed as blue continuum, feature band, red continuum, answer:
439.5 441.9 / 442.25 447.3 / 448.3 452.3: 0.009 nm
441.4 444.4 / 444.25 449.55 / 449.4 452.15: 0.194 nm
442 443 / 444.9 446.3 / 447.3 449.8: 0.053 nm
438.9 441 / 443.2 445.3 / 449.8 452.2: -0.034 nm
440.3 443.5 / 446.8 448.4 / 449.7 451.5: -0.006 nm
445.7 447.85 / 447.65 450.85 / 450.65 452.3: 0.026 nm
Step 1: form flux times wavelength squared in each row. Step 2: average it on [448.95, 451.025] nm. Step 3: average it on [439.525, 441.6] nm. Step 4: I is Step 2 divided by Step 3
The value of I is 1.2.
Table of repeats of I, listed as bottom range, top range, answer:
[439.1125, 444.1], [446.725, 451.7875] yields 1.16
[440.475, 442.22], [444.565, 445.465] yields 1.11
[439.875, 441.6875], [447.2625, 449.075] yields 1.21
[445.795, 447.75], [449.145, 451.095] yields 1.10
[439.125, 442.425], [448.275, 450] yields 1.16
